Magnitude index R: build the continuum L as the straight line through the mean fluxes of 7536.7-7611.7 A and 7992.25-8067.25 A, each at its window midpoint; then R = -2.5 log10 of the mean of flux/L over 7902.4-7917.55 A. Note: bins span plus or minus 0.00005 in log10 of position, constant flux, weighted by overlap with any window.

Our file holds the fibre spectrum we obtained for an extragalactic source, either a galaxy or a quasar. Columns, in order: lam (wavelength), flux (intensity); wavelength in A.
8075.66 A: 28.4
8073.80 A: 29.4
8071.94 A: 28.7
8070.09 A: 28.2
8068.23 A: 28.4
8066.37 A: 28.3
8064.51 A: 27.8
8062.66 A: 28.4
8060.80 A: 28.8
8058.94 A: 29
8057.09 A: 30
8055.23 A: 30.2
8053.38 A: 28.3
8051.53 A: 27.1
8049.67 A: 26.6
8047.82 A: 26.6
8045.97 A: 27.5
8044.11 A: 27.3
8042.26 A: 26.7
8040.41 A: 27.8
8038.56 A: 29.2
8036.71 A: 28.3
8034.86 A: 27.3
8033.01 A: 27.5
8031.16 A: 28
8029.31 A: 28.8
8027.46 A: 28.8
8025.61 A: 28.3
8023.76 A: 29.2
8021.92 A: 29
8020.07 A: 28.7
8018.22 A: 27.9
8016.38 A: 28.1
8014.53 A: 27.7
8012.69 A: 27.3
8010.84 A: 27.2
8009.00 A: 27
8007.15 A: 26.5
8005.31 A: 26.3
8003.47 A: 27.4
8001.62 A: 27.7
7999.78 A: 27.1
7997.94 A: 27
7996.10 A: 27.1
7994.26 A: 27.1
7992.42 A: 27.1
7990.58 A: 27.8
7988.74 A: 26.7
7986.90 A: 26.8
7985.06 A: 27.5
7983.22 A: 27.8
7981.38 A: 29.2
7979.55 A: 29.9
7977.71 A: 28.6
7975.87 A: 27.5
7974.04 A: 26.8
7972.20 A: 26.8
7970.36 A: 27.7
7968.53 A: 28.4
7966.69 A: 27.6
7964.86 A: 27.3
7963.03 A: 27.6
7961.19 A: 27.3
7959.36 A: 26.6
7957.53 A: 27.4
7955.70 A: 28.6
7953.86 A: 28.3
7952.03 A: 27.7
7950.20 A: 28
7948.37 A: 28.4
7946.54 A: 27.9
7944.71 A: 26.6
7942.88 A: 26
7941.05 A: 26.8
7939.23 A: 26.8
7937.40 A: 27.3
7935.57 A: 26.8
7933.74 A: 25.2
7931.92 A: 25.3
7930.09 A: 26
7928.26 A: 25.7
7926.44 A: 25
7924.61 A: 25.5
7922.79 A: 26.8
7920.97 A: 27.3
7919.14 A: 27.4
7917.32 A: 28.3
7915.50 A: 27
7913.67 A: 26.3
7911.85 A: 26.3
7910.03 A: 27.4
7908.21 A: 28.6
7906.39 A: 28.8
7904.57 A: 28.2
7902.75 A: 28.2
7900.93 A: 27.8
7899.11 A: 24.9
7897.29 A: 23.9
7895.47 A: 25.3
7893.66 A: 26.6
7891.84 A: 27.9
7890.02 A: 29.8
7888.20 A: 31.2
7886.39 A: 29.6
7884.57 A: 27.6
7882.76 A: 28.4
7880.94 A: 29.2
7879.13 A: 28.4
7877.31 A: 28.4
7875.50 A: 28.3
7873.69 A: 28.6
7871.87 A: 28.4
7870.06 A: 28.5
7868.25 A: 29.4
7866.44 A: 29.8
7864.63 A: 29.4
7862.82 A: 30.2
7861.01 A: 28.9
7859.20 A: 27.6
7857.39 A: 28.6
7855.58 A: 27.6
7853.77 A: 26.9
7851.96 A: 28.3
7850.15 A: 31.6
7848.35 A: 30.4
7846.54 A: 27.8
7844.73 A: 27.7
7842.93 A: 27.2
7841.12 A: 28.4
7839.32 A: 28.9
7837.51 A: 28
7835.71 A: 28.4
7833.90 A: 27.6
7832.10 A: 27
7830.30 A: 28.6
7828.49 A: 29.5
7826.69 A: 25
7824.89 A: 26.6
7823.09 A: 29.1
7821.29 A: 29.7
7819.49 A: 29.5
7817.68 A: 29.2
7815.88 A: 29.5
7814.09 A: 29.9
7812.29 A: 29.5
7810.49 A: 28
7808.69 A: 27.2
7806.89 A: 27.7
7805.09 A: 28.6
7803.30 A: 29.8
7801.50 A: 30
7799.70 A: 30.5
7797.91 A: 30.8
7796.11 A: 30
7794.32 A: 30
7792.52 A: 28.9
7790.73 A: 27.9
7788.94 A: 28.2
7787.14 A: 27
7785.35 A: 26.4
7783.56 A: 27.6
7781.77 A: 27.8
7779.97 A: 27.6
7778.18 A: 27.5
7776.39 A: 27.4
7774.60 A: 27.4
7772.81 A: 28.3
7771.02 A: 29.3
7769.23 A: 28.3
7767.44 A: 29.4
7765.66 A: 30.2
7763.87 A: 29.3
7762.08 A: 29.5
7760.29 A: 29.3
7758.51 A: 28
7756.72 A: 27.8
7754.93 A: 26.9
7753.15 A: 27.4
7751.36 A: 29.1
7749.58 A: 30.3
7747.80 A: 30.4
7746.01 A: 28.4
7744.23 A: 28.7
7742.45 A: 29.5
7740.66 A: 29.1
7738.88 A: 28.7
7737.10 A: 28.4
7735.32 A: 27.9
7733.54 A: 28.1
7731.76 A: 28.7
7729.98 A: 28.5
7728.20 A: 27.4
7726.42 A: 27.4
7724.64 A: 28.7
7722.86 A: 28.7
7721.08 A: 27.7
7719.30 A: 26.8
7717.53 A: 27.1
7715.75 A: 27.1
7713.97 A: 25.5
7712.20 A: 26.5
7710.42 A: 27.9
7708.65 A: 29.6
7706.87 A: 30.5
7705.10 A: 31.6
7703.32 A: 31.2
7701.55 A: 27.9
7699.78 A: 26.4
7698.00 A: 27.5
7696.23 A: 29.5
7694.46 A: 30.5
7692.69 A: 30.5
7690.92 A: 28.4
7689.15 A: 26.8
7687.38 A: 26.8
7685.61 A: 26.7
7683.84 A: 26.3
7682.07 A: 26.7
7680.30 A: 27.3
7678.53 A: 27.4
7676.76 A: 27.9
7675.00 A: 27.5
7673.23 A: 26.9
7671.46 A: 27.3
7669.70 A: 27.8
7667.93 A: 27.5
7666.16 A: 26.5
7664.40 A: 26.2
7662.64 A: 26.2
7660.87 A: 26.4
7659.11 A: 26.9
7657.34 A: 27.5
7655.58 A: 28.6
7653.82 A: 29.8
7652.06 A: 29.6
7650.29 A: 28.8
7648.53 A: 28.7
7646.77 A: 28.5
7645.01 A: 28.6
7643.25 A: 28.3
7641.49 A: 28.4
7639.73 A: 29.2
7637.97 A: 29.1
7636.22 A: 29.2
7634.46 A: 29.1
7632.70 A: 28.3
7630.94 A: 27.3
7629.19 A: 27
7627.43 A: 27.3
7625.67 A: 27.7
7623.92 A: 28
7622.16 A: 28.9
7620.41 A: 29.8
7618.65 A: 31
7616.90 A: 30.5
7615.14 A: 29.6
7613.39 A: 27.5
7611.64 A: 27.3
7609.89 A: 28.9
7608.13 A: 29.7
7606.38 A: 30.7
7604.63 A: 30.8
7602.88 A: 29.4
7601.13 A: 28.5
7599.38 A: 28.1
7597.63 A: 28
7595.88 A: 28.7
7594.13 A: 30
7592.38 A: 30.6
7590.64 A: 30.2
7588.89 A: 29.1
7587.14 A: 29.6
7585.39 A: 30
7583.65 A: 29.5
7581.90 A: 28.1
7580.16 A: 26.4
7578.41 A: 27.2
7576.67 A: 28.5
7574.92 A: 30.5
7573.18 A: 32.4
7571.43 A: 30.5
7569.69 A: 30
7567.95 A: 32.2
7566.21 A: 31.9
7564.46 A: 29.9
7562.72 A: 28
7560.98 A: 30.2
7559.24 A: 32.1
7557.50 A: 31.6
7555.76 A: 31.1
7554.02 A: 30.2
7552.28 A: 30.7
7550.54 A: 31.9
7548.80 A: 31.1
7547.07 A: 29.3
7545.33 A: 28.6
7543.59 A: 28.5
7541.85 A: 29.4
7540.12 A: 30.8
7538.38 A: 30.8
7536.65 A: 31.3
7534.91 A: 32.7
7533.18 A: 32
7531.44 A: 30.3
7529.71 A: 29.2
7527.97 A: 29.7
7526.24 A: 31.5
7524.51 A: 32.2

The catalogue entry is 0.03 mag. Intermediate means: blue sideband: 29.8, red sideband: 27.9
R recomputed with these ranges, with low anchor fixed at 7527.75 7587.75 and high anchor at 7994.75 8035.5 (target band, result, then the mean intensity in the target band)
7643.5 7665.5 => 0.063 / 28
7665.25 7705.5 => 0.060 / 27.9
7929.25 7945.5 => 0.073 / 26.3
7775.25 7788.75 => 0.062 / 27.4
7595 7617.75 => 0.032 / 29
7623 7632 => 0.088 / 27.5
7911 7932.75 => 0.072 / 26.4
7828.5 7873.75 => 0.001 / 28.6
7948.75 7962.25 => 0.013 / 27.7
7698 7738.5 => 0.044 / 28.2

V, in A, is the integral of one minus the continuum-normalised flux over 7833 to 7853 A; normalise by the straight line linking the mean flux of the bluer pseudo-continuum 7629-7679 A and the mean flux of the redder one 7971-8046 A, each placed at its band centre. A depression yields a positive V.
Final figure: -0.5 A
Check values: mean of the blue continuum 28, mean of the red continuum 27.7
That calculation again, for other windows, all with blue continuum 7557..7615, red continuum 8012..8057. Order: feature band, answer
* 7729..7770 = 0.3 A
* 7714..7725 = 0.6 A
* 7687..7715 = 0.6 A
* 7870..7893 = -0.2 A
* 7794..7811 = -0.3 A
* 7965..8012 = 1.2 A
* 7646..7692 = 2.8 A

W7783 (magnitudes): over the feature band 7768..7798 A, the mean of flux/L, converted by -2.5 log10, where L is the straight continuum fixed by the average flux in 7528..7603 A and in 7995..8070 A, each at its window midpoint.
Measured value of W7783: 0.03 mag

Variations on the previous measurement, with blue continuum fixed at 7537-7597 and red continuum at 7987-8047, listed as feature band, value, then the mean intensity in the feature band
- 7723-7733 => 0.04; 28.2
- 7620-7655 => 0.04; 28.6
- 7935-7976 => 0.02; 27.4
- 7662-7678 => 0.09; 27.1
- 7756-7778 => 0.01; 28.7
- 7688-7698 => 0.01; 29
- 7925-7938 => 0.09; 25.8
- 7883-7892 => -0.04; 29.3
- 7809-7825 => -0.01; 29.1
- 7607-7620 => 0.02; 29.3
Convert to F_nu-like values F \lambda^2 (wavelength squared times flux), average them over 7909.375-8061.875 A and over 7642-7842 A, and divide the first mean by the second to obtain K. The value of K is 1.03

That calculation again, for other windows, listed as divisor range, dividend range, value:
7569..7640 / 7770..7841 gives 1.03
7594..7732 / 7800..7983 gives 1.05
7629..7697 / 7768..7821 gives 1.06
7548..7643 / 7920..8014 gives 1.02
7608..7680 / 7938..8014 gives 1.06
